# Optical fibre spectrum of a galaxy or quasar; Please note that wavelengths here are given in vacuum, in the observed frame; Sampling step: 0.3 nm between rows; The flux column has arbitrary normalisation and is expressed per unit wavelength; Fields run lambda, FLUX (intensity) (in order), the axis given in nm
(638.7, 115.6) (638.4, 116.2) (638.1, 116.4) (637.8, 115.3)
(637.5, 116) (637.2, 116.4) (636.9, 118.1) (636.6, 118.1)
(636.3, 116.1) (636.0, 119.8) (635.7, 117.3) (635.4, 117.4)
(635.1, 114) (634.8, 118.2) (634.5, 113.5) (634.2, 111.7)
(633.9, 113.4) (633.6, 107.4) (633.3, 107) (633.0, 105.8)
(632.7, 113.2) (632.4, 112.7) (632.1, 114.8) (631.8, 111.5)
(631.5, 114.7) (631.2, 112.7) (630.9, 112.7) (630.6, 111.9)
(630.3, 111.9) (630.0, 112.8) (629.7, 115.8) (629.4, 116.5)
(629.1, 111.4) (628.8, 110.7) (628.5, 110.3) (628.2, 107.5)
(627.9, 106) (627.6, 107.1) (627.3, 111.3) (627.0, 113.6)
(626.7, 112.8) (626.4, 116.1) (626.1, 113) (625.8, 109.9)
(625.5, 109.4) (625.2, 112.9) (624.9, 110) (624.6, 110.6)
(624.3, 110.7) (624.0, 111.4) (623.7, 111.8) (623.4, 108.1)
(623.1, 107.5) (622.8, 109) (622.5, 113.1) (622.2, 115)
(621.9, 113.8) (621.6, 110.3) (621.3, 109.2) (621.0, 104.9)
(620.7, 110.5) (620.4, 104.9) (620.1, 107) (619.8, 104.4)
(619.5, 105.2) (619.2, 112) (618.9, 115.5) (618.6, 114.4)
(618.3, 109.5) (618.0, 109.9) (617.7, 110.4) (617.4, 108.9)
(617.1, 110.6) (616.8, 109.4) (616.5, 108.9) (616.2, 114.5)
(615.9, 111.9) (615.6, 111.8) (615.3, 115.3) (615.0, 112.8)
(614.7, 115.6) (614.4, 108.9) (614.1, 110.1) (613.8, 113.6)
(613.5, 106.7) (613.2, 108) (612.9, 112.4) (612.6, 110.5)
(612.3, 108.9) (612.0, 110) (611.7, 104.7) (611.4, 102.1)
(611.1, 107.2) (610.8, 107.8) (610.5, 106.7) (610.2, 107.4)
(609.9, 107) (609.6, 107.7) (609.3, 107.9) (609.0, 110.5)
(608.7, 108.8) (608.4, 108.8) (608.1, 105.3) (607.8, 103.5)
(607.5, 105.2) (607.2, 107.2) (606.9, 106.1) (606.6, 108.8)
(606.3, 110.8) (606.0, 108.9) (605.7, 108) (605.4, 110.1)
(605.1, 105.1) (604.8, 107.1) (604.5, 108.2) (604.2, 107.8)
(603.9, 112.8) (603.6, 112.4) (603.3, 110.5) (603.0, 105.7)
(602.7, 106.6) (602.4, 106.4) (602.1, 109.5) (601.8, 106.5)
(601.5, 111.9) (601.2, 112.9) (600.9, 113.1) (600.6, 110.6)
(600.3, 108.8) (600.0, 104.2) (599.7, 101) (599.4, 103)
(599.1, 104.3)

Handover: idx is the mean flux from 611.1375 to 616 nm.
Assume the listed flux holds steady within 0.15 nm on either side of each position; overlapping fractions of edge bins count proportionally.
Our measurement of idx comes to 110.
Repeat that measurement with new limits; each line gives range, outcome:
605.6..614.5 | 108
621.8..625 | 111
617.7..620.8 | 109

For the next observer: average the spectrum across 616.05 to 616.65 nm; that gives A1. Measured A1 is 112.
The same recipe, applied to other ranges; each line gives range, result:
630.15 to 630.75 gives 112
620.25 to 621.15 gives 107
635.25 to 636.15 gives 118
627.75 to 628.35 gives 107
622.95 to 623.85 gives 109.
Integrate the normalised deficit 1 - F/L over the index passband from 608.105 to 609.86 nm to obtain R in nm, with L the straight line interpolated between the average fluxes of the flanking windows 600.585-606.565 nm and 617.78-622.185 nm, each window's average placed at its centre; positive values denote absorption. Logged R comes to 0.02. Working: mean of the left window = 109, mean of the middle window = 108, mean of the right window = 110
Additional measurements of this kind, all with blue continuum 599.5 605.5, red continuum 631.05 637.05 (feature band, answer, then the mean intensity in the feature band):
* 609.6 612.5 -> 0.08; 107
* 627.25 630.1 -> 0.05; 111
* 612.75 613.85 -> 0.00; 110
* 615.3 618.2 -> 0.00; 111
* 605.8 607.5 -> 0.02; 108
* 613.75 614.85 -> -0.01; 112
